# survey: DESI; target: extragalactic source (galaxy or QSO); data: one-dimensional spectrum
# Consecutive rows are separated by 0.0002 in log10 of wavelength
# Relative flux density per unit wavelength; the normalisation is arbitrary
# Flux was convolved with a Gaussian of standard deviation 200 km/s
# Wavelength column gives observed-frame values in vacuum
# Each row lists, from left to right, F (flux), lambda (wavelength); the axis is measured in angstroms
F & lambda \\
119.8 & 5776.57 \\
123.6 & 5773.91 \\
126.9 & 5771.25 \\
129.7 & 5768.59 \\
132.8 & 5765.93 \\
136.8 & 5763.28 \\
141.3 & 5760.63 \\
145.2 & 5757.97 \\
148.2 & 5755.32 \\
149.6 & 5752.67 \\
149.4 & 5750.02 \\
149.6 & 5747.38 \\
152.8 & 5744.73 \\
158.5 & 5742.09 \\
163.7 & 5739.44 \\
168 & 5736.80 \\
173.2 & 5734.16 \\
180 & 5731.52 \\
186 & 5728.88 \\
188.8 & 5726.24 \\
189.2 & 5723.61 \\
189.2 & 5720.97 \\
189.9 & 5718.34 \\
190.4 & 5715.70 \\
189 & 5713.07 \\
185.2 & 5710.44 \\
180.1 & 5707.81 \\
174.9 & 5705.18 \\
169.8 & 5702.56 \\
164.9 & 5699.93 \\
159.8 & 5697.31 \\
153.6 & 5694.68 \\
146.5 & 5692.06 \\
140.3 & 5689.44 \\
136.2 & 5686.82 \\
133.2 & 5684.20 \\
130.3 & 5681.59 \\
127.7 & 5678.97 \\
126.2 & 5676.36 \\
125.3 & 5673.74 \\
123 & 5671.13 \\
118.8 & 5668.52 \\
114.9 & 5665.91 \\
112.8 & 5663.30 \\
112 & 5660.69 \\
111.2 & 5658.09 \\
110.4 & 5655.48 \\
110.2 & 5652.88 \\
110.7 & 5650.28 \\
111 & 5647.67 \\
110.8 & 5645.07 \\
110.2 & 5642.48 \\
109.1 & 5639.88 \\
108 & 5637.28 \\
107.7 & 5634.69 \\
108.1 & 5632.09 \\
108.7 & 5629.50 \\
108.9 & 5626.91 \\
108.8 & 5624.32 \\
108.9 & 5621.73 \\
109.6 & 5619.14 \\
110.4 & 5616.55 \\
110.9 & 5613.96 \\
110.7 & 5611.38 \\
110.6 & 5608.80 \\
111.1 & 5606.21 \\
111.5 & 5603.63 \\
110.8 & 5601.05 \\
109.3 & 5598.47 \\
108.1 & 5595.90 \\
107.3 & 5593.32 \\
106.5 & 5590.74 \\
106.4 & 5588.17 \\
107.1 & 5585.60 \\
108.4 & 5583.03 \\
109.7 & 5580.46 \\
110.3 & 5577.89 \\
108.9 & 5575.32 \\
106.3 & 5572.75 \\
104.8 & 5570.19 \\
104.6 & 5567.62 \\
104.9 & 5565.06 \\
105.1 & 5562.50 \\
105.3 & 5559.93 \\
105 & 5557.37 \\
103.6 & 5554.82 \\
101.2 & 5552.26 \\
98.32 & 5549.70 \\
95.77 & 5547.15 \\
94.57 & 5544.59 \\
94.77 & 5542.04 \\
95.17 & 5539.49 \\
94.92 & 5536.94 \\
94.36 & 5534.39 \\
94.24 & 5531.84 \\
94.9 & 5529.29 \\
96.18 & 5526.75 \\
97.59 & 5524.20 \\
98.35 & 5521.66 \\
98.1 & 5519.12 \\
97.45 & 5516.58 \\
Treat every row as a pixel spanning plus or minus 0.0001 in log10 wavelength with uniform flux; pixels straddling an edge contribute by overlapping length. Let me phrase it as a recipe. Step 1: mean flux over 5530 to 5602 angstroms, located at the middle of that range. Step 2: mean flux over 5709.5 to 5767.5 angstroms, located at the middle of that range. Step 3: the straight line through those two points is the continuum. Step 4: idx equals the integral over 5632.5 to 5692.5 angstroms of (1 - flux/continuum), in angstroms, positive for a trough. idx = 8.5 angstroms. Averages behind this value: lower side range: 103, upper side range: 166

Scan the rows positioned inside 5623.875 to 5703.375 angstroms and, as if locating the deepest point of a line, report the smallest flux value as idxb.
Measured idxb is 107.7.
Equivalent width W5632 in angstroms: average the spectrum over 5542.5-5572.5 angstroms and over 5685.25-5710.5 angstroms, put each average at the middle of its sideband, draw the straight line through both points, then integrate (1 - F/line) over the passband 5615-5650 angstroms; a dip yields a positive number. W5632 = 6.2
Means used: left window 102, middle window 109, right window 160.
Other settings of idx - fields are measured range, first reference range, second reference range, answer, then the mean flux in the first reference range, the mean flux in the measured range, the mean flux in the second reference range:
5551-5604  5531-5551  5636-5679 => -2.9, 95.3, 107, 114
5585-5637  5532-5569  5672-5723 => 6.1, 99.7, 109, 159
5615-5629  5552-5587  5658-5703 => 1.2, 106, 109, 134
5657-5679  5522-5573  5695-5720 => 5.5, 99.4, 119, 177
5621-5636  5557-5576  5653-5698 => 1.2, 106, 109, 127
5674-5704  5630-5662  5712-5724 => 2.6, 110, 144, 189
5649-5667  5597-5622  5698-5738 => 3.8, 110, 112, 181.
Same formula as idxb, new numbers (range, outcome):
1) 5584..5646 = 106.4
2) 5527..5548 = 94.24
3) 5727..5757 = 148.2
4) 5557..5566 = 104.9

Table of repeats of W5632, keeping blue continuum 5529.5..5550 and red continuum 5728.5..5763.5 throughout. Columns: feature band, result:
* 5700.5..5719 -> -4.49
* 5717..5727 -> -2.62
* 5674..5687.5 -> 0.74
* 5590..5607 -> 0.53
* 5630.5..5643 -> 1.59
